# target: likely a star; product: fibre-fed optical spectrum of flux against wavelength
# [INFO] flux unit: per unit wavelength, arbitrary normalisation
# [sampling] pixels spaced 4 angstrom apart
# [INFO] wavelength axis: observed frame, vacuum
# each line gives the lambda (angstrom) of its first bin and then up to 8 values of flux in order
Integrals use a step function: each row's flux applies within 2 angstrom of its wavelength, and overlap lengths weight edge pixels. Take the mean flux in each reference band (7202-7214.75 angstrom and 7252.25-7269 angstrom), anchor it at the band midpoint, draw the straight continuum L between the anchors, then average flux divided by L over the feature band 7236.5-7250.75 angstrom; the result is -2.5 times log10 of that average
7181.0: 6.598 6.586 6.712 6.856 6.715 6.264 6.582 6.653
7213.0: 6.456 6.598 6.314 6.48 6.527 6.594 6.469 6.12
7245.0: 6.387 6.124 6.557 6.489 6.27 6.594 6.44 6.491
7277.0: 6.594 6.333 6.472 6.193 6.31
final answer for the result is 0.04 mag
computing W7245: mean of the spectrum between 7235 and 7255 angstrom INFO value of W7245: 6.33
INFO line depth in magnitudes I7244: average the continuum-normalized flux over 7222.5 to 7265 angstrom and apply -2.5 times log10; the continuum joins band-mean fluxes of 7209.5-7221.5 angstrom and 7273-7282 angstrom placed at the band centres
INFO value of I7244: 0.01 mag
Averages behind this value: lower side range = 6.5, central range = 6.41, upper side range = 6.48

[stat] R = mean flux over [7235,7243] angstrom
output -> 6.29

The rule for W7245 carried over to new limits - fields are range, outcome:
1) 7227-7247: 6.42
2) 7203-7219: 6.57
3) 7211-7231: 6.47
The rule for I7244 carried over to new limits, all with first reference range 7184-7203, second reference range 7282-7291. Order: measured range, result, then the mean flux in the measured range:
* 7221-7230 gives 0.01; 6.46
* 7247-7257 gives 0.01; 6.37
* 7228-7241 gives 0.01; 6.47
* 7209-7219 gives 0.00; 6.55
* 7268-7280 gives -0.02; 6.5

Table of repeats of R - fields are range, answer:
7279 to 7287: 6.4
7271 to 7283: 6.47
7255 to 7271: 6.45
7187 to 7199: 6.76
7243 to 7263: 6.37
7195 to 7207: 6.52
